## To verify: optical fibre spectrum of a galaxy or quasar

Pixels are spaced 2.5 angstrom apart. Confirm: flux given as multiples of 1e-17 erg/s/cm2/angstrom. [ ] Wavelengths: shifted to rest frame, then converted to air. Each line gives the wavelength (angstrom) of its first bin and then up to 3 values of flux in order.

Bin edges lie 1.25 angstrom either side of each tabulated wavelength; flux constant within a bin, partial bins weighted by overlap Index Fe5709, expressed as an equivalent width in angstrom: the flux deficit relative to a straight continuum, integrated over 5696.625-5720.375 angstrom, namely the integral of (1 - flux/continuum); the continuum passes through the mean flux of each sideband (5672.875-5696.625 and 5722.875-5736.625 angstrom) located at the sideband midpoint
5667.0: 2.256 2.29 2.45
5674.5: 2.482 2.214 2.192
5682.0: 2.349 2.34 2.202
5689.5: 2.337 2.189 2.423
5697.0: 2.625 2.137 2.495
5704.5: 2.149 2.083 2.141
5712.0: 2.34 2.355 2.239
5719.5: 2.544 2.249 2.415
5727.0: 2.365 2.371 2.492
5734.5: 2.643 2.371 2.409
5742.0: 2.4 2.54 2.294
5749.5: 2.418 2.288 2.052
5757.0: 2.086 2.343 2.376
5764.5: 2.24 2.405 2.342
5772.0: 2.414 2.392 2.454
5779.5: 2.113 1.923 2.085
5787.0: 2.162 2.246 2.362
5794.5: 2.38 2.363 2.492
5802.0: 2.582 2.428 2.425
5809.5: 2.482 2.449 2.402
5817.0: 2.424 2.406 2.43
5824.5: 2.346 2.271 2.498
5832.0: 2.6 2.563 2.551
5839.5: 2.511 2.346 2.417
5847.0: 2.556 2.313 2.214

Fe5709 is 0.9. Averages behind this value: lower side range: 2.32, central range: 2.3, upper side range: 2.45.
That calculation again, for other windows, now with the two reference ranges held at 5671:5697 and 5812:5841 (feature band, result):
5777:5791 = 1.6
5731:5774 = 0.5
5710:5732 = 0.0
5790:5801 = 0.2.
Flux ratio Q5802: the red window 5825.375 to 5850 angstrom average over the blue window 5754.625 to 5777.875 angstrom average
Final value 1.06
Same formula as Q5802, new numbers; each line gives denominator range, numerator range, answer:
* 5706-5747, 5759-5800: 0.97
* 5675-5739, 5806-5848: 1.05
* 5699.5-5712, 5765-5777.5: 1.08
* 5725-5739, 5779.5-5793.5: 0.88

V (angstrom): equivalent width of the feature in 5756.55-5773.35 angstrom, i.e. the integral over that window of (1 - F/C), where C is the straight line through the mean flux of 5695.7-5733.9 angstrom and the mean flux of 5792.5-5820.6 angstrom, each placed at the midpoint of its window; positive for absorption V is 0.47 angstrom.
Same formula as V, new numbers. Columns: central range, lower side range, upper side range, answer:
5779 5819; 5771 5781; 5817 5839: 0.8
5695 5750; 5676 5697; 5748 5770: -1.8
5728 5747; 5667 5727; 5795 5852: -0.8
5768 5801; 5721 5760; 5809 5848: 1.6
